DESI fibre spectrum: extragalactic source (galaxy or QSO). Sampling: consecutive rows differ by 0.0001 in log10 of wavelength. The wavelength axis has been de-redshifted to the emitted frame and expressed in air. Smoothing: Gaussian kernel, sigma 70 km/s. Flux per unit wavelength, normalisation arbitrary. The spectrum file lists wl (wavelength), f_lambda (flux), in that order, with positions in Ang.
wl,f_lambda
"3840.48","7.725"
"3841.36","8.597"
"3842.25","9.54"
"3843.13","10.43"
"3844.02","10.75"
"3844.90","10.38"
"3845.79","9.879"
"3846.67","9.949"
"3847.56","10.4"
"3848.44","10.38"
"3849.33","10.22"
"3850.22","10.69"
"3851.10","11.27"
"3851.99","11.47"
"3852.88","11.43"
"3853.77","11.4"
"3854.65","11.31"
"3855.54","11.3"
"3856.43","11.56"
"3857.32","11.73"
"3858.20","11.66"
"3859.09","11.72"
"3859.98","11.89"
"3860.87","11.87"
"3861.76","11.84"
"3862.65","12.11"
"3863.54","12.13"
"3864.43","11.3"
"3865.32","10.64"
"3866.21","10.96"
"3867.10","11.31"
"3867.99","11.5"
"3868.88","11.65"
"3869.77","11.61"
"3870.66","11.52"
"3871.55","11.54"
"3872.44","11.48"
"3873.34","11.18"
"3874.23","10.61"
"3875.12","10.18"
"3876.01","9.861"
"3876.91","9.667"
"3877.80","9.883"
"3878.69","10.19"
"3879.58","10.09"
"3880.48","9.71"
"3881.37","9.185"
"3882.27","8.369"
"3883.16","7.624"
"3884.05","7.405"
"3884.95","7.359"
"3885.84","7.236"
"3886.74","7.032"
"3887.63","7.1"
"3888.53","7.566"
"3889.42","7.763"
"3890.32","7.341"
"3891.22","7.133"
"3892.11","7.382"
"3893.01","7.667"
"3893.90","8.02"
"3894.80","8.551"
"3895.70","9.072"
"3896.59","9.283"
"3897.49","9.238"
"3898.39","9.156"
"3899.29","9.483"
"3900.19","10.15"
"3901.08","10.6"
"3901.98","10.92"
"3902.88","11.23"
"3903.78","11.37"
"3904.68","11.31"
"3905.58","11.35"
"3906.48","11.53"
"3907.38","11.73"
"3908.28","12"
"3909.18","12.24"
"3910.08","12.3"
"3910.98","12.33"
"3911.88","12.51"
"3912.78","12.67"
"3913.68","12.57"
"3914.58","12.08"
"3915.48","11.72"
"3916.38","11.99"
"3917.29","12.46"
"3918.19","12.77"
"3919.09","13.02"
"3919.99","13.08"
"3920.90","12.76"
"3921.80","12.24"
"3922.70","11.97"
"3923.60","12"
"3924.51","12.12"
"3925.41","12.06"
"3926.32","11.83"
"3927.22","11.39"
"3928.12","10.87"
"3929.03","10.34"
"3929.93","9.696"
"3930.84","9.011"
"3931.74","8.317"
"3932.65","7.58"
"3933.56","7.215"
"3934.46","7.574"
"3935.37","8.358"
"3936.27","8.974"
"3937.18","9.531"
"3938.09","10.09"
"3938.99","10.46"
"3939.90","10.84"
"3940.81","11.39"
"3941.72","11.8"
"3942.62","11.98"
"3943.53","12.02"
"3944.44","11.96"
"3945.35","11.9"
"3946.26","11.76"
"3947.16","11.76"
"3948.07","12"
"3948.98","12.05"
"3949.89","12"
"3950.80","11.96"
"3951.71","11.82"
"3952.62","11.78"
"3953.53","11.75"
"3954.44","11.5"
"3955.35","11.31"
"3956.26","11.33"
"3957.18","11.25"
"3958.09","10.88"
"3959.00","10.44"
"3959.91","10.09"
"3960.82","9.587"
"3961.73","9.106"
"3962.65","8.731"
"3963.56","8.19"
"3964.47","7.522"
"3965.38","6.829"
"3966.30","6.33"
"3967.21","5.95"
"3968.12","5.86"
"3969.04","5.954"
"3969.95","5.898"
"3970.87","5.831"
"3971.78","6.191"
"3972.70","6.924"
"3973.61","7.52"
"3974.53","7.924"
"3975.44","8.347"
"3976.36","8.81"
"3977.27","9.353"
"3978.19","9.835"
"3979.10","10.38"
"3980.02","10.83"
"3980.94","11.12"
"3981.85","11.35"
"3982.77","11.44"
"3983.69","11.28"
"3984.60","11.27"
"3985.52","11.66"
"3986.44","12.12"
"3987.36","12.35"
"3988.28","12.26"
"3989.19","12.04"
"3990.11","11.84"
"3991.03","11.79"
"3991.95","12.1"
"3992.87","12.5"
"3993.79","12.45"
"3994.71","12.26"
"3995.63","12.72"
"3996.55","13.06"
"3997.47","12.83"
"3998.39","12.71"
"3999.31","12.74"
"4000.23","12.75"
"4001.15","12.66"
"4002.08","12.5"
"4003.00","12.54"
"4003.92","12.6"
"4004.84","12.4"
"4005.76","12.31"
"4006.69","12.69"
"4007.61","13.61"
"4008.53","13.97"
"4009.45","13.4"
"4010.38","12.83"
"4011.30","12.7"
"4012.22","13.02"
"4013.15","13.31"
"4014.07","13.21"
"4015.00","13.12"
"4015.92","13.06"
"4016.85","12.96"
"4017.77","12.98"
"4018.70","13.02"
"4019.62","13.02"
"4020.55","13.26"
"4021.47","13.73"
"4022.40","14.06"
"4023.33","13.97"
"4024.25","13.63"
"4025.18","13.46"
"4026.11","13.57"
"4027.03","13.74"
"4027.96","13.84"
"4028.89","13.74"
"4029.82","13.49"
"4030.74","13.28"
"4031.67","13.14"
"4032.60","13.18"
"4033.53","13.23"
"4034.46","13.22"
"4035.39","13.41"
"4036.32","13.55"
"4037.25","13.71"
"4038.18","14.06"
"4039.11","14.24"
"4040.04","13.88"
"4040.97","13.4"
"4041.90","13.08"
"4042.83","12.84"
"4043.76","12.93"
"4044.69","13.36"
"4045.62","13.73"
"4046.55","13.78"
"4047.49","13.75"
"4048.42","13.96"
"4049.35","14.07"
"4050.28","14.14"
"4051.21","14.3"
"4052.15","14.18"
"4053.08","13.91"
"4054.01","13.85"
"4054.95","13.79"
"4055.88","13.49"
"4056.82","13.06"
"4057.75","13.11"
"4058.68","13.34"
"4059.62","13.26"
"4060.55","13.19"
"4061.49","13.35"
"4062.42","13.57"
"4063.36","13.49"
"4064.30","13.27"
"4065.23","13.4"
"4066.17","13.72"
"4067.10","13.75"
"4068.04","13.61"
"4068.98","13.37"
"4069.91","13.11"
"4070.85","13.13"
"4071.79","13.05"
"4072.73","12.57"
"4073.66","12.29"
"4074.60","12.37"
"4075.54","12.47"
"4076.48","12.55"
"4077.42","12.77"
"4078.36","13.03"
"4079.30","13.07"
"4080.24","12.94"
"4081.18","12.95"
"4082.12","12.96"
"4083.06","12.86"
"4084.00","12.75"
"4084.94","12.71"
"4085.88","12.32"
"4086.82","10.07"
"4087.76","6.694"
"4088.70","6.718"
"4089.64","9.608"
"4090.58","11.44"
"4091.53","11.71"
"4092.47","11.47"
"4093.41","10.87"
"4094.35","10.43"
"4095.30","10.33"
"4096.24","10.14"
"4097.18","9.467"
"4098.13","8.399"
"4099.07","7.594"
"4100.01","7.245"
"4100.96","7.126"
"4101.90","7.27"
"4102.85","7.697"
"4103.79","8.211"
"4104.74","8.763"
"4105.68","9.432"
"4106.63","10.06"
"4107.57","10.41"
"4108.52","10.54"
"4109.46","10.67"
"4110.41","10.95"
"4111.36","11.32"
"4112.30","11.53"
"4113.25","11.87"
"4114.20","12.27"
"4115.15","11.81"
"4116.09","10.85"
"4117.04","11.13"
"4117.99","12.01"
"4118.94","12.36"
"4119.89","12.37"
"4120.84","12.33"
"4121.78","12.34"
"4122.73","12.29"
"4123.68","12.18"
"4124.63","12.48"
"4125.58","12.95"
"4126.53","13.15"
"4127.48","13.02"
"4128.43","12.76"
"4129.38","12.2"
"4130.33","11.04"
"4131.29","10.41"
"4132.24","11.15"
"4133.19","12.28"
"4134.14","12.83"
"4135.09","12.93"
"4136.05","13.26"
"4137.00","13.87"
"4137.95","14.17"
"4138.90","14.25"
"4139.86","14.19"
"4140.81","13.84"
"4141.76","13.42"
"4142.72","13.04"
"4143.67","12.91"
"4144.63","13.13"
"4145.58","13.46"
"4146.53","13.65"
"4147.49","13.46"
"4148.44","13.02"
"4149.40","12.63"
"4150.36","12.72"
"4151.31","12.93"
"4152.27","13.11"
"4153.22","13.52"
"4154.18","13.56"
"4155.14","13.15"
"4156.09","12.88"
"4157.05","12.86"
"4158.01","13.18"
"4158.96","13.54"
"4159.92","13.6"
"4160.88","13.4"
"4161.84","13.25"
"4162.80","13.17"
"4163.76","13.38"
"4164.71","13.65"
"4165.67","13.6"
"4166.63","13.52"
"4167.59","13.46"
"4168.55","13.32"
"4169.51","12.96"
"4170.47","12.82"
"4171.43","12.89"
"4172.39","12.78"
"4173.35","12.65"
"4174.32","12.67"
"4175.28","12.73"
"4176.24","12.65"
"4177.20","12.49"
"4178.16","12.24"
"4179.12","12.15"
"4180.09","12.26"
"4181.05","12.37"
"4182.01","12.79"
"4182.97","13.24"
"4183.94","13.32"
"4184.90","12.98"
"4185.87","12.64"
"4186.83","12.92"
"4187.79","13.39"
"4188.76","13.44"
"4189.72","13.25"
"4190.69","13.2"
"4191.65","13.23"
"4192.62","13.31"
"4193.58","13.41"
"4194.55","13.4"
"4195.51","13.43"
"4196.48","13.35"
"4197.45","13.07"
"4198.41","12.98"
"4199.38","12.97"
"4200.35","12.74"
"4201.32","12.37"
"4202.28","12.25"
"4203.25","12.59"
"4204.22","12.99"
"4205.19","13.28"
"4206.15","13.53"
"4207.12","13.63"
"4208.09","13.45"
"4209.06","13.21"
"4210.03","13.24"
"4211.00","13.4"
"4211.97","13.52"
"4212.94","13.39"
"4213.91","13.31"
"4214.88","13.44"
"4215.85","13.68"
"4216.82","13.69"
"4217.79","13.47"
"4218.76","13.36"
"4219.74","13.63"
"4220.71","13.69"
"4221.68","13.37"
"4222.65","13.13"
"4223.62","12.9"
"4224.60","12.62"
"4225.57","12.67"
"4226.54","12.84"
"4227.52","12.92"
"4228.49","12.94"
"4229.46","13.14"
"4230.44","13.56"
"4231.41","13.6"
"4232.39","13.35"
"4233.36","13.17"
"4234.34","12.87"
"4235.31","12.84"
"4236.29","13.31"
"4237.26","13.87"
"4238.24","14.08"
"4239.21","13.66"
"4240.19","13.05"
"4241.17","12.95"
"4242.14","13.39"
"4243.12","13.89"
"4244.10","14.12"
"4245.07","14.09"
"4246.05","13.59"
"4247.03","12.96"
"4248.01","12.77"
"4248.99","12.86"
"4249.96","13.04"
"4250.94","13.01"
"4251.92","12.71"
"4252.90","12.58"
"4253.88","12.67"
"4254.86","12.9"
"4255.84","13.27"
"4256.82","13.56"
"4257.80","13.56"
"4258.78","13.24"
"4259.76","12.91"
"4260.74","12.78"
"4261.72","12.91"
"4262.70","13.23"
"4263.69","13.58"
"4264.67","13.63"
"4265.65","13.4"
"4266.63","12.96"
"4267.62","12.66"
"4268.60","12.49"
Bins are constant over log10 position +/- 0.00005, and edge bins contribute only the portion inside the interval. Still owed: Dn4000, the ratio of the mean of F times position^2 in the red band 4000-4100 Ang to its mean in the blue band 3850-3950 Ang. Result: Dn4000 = 1.30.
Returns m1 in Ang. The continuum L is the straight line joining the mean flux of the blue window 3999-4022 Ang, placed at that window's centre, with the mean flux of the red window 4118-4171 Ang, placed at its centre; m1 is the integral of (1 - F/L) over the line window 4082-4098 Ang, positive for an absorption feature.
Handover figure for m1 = 2.9 Ang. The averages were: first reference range 13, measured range 10.6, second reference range 13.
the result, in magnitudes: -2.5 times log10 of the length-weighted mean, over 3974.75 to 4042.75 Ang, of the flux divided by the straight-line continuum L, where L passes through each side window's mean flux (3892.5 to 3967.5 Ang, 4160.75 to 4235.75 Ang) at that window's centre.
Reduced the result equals -0.11 mag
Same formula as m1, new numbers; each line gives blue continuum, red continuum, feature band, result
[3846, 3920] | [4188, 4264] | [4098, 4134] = 4.26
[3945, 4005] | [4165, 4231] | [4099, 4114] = 3.15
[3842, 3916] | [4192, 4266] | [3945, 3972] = 3.47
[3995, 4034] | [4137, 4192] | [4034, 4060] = -0.95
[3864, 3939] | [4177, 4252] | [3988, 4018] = -4.06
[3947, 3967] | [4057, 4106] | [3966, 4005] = 0.29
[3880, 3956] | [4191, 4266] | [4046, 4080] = -4.65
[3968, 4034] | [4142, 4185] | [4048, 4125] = 4.34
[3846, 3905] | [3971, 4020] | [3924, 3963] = 1.27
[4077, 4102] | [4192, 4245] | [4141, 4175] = -3.32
